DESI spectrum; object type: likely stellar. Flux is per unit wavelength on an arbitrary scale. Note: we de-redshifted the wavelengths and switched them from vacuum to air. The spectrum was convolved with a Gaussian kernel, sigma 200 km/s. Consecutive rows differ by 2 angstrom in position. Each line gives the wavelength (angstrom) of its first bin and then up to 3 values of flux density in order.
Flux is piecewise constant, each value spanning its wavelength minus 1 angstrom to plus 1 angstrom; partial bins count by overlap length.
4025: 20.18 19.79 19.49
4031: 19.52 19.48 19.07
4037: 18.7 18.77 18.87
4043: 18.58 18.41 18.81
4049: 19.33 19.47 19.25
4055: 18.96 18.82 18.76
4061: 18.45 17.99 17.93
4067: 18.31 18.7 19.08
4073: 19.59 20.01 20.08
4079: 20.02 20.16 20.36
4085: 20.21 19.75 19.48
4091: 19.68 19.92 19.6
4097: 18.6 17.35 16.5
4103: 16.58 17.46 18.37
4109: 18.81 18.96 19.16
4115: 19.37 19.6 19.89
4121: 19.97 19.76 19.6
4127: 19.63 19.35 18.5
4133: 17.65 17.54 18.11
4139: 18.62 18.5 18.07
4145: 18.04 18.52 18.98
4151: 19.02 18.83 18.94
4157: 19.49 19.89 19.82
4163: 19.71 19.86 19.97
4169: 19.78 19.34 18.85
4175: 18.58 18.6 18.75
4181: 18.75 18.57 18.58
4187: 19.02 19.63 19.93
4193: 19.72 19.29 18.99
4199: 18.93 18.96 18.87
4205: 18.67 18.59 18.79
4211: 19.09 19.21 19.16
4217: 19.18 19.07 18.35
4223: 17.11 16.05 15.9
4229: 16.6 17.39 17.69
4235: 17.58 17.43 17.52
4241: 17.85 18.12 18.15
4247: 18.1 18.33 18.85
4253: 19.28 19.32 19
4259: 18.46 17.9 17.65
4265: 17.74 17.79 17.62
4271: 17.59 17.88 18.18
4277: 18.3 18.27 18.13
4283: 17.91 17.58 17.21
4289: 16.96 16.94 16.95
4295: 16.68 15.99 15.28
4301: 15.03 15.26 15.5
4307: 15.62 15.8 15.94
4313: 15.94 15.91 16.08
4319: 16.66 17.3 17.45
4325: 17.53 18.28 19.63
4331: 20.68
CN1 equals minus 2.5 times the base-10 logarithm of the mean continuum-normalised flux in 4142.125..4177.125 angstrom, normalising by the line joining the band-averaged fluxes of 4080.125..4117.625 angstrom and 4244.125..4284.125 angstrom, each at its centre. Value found -0.03 mag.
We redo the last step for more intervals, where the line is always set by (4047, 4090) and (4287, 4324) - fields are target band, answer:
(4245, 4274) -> -0.09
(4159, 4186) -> -0.07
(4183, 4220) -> -0.09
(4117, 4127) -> -0.07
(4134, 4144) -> 0.01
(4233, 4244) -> -0.04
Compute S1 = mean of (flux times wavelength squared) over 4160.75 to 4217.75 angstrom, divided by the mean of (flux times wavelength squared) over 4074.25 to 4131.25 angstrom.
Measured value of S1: 1.0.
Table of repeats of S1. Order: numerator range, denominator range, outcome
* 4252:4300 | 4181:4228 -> 0.98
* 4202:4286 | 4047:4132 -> 1.02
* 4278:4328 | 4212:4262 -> 0.95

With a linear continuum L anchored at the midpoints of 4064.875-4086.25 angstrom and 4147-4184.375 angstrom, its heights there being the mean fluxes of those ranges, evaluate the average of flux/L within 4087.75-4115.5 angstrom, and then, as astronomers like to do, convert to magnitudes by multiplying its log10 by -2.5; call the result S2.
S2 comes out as 0.051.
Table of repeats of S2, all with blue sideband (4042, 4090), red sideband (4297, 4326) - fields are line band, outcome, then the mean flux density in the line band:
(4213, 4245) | -0.04 mag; 17.7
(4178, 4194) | -0.09 mag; 19.1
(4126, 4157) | -0.02 mag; 18.6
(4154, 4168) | -0.10 mag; 19.7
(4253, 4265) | -0.11 mag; 18.5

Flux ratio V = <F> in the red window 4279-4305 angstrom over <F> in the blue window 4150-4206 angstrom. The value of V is 0.9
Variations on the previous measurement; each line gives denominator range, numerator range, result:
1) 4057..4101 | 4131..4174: 0.99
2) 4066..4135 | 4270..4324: 0.88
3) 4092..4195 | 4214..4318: 0.92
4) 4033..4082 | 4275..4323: 0.87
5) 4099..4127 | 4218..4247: 0.93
